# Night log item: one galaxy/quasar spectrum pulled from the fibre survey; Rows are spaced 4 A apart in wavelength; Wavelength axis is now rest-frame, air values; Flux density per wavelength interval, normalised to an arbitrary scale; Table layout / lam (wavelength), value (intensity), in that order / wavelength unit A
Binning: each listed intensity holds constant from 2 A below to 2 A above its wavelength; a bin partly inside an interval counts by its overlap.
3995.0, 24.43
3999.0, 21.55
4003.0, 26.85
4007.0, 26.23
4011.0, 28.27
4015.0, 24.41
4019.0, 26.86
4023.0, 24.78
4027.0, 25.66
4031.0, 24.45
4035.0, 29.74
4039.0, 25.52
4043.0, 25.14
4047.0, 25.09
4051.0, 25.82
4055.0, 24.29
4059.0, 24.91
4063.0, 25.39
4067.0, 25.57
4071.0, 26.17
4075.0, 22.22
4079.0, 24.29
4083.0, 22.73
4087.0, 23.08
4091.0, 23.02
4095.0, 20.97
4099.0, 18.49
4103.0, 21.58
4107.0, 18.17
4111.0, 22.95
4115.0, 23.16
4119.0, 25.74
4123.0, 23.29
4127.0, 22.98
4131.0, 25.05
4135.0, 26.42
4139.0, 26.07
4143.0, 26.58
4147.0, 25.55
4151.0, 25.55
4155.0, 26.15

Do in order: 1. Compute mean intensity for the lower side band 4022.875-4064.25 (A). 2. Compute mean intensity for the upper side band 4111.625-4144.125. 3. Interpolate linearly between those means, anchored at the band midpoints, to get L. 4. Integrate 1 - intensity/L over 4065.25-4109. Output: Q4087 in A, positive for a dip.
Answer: 4.9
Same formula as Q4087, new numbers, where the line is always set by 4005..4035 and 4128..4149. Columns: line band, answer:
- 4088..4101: 2.5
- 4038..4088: 2.6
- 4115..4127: 0.8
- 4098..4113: 3.2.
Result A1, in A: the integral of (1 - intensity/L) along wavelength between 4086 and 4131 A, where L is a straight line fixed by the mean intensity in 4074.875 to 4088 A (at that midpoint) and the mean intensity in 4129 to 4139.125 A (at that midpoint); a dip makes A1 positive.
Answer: 4.2 A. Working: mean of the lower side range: 23.2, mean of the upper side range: 25.8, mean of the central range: 22.2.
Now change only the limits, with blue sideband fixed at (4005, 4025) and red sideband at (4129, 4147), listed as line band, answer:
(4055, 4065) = 0.4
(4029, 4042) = -0.2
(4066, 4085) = 1.4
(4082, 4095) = 1.7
